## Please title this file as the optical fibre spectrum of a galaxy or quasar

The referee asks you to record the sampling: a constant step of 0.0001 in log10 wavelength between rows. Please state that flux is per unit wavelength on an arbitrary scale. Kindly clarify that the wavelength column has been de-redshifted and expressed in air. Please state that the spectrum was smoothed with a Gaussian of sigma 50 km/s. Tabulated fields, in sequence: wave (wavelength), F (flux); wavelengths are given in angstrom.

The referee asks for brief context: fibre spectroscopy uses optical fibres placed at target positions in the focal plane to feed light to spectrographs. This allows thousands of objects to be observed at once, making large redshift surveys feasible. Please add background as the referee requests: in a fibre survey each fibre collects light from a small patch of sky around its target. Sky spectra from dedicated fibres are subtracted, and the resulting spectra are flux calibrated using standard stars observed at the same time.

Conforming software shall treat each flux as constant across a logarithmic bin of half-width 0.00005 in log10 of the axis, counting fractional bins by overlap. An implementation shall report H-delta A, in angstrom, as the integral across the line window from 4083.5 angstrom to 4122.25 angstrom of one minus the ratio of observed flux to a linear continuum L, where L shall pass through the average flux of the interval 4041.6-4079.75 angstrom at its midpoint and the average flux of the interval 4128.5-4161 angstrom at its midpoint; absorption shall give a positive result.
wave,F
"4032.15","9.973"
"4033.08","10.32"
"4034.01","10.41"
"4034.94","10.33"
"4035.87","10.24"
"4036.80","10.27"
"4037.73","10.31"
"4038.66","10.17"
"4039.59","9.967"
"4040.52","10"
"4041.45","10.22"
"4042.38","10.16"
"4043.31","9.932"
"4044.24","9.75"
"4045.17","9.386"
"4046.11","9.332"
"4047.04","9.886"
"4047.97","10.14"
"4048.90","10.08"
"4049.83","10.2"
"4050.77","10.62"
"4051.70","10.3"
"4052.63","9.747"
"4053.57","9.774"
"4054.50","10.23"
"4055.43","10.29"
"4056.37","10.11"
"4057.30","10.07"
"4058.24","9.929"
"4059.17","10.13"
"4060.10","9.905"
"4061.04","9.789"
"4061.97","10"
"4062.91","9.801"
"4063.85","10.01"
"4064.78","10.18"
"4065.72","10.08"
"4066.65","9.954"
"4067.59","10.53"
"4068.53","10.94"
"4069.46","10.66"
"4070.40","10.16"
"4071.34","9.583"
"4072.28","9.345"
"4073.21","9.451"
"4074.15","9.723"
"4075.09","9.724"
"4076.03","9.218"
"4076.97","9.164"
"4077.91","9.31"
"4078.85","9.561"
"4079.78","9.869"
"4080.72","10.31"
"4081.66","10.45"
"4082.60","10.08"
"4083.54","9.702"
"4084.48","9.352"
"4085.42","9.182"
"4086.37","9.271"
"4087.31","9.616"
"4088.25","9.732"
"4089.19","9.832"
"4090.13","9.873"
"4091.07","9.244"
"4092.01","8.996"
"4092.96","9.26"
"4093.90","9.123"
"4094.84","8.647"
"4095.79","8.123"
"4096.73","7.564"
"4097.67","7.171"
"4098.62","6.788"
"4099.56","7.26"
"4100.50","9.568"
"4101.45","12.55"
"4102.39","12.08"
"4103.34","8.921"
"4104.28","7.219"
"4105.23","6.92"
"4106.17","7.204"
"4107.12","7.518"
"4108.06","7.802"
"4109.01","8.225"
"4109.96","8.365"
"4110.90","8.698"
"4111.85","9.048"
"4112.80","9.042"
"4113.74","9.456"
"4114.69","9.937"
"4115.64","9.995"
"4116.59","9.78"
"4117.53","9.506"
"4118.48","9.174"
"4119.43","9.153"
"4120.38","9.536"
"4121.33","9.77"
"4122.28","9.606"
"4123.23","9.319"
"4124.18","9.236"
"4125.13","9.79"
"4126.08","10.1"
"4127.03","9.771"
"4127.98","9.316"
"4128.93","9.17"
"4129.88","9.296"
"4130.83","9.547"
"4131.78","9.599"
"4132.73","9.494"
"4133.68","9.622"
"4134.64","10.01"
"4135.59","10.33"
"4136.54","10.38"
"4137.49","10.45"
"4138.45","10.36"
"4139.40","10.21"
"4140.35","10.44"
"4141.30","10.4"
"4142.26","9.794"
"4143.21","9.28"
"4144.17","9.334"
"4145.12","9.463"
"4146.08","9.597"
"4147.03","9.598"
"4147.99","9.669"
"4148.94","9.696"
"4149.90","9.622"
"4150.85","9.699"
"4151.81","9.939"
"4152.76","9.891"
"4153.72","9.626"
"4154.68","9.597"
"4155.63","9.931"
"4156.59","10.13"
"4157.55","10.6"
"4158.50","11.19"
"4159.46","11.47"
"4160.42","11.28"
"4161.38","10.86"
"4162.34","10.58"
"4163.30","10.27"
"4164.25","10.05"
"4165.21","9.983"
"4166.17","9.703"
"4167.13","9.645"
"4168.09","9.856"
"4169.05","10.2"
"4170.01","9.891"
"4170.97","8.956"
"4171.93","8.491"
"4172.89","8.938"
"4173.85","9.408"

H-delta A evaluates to 3.8 angstrom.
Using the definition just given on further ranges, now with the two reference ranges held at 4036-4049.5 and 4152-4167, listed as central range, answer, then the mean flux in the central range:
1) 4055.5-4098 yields 1.9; 9.63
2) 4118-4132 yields 1.0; 9.49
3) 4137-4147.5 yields 0.4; 9.9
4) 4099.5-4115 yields 2.0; 8.84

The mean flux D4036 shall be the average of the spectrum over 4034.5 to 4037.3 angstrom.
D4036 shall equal 10.3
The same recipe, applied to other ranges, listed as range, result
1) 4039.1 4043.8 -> 10.1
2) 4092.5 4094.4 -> 9.21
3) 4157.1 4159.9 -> 11.1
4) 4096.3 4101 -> 7.69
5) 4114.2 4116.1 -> 9.94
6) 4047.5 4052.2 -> 10.3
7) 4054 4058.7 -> 10.1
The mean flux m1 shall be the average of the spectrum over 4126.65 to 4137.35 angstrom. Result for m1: 9.71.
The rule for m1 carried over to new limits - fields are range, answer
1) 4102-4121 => 8.87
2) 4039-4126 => 9.5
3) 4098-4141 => 9.32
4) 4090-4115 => 8.66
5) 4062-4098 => 9.56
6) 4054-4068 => 10.1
